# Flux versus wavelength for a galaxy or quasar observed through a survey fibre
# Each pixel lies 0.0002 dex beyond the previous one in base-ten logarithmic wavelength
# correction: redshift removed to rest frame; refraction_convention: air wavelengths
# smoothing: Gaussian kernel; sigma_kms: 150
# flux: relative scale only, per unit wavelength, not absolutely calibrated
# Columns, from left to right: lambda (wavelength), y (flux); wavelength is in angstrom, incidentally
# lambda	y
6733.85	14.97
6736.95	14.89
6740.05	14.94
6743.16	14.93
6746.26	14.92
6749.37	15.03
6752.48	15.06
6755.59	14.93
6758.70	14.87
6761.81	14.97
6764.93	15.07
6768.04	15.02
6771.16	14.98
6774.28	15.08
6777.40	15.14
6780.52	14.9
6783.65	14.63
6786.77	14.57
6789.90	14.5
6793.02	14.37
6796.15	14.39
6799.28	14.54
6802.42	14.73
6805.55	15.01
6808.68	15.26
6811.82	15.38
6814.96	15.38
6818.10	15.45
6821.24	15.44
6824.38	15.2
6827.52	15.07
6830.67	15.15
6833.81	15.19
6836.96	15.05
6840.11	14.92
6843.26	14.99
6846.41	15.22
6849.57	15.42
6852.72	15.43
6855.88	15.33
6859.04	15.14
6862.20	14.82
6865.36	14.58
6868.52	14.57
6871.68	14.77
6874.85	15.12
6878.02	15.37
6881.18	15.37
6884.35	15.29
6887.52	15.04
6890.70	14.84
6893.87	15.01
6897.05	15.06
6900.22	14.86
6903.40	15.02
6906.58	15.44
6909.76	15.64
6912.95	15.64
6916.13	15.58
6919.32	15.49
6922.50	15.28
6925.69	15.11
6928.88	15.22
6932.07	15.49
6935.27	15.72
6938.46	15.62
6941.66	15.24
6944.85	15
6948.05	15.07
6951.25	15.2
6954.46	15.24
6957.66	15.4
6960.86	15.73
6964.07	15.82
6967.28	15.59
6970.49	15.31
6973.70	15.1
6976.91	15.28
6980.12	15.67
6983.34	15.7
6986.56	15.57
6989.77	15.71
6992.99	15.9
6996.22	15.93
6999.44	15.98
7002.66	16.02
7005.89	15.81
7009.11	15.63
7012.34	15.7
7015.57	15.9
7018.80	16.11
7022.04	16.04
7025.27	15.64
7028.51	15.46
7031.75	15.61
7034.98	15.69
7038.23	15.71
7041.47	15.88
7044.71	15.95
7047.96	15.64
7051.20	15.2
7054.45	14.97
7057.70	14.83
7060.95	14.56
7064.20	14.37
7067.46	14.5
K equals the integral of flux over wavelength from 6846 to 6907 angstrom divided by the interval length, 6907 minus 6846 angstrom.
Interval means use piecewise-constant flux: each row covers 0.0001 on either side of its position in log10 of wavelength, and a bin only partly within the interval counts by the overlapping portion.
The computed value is 15.1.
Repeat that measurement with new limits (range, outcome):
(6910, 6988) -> 15.4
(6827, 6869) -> 15.1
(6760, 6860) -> 15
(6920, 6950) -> 15.3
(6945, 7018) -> 15.6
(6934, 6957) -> 15.3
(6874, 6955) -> 15.3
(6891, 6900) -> 15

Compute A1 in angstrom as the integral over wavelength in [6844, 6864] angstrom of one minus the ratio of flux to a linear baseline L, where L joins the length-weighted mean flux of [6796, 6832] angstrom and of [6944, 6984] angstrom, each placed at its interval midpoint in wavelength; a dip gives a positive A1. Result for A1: 0.0 angstrom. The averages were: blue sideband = 15.1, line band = 15.2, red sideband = 15.4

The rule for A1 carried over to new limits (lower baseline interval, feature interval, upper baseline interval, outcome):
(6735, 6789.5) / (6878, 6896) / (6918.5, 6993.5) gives 0.1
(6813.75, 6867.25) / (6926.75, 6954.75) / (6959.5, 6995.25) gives 0.3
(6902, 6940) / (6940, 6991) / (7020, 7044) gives 0.5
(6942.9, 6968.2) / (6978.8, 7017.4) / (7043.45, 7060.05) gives -1.2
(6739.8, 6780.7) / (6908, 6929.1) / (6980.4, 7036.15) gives 0.1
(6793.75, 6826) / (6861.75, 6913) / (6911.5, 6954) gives 0.6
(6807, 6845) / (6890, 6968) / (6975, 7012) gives 1.0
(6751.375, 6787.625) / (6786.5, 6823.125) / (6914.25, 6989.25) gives 0.2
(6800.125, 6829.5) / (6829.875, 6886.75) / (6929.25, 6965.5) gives 0.6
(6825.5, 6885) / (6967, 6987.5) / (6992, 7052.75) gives 0.2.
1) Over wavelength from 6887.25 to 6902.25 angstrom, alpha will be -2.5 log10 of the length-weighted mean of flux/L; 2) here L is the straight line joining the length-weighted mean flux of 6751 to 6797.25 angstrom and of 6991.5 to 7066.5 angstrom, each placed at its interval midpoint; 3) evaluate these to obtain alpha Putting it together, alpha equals 0.017 mag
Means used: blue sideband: 14.8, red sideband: 15.6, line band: 15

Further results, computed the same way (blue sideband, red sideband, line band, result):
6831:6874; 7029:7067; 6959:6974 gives -0.03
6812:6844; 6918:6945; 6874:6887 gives 0.00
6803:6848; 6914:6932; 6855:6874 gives 0.03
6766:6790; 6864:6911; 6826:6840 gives -0.01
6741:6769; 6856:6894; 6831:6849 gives -0.01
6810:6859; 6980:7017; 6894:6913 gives 0.02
